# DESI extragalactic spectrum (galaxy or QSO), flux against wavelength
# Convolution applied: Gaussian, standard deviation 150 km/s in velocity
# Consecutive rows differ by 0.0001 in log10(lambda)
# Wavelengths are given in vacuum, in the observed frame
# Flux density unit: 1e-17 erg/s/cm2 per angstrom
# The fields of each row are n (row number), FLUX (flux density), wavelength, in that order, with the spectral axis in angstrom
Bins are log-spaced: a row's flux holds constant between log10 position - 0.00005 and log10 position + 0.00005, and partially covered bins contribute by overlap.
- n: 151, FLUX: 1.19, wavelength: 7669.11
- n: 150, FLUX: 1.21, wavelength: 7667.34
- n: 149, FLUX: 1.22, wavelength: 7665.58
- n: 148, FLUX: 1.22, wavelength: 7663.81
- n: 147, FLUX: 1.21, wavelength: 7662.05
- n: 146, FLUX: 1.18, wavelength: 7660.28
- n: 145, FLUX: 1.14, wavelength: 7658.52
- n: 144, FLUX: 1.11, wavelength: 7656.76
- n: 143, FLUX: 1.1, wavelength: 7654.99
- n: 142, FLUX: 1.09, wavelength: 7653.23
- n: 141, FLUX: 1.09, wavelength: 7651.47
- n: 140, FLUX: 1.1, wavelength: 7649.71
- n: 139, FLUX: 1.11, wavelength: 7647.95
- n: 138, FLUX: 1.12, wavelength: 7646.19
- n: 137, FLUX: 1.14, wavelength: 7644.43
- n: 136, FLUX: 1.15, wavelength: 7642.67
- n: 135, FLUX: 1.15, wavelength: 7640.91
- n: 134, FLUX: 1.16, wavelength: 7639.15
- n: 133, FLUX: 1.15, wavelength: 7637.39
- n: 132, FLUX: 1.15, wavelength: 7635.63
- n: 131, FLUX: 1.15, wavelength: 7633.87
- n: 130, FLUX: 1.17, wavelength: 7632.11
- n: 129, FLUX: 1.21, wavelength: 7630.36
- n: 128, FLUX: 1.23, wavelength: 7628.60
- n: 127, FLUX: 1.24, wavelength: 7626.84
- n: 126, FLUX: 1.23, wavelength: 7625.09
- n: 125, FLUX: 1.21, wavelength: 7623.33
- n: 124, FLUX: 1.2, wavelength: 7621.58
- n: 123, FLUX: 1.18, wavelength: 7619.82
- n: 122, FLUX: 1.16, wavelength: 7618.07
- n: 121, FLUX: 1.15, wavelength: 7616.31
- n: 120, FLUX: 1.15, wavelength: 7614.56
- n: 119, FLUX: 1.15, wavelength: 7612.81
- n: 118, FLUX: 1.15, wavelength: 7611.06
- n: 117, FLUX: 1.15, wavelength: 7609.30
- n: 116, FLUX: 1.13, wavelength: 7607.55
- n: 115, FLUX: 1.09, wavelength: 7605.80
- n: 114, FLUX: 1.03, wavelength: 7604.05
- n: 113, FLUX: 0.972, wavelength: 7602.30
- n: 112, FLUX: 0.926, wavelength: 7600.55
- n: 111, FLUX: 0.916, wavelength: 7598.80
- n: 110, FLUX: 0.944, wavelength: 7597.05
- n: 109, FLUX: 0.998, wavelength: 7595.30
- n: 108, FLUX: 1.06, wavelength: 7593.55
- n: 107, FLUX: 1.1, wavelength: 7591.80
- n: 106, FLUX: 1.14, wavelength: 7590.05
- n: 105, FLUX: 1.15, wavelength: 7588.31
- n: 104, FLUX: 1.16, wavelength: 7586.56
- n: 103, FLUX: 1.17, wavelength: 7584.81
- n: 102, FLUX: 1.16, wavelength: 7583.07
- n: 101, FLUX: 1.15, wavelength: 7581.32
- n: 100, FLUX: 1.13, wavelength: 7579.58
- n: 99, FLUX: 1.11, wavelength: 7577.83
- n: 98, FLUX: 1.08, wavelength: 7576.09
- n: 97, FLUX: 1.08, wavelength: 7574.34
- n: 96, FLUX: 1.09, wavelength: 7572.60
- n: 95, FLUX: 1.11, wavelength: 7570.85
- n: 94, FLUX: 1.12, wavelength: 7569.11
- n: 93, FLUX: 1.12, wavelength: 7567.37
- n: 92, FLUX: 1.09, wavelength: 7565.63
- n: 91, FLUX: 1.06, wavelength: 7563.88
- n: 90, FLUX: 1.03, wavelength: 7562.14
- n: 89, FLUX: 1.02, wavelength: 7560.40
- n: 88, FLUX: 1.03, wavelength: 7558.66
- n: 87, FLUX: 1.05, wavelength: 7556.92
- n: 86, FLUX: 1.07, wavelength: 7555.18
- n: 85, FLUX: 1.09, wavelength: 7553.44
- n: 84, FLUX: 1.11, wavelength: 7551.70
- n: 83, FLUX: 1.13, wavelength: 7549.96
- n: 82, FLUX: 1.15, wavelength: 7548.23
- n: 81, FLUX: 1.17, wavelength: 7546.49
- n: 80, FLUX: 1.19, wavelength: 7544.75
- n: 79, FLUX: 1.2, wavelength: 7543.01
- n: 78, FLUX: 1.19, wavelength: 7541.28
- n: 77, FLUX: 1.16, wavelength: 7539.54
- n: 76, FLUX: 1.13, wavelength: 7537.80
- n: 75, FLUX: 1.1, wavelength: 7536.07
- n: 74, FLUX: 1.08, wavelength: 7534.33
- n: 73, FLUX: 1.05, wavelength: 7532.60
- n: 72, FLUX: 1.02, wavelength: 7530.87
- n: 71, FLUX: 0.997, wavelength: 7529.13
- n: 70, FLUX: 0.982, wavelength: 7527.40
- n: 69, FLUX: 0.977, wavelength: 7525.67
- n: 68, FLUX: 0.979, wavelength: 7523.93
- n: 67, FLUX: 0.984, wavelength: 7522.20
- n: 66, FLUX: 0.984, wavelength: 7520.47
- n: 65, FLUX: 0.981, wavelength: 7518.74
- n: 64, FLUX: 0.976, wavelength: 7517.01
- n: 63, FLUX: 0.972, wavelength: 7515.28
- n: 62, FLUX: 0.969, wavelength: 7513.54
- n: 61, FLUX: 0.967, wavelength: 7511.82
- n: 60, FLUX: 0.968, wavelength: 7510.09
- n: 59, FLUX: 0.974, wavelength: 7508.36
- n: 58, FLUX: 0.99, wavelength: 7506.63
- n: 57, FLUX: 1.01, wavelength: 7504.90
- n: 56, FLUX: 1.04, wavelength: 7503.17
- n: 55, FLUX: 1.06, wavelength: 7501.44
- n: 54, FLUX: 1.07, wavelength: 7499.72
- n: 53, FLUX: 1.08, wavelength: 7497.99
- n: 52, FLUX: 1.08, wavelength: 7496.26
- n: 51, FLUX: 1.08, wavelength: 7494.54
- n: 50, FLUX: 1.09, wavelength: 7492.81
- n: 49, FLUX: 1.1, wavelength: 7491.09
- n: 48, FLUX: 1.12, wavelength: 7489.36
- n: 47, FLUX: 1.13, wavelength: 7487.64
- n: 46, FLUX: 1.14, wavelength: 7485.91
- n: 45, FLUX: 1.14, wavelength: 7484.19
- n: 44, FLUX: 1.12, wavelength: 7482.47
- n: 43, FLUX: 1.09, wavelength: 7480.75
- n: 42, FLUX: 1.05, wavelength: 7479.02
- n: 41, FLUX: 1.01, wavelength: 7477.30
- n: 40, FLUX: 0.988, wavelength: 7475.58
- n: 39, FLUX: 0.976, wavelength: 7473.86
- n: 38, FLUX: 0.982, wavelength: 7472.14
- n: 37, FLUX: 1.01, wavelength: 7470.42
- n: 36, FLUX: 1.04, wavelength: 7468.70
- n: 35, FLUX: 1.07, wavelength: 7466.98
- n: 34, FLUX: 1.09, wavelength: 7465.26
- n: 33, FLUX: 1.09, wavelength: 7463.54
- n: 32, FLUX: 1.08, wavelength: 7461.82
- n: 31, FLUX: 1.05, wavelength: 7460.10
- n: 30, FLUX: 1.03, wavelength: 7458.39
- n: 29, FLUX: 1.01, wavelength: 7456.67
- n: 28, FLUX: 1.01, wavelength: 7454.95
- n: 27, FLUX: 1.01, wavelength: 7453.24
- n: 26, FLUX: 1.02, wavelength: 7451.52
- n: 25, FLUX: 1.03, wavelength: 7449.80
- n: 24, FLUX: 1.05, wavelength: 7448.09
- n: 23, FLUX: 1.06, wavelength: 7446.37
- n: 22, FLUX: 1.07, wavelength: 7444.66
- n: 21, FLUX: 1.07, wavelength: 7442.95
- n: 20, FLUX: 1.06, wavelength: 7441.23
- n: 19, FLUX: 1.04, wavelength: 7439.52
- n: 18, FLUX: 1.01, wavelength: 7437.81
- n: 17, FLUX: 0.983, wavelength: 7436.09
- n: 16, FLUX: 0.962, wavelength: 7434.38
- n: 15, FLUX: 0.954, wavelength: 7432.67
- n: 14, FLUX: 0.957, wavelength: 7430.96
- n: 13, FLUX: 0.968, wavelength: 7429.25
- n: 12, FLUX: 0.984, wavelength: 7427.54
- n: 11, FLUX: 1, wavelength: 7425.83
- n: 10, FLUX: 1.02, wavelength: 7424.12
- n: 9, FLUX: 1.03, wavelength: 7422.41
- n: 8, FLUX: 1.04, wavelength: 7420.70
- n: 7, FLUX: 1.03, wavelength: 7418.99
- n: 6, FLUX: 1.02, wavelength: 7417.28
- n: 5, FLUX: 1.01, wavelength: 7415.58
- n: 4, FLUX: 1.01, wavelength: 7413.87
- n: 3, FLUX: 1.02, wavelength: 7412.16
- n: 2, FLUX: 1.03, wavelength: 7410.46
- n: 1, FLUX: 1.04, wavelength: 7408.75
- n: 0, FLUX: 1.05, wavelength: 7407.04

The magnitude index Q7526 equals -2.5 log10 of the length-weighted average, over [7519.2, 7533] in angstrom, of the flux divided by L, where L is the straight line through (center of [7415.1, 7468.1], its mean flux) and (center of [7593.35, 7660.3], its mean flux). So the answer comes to 0.08 mag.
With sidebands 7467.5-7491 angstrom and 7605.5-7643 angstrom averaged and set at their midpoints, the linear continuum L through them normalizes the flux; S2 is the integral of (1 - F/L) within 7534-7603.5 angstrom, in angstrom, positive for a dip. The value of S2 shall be 2.2 angstrom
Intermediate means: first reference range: 1.06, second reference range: 1.17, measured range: 1.09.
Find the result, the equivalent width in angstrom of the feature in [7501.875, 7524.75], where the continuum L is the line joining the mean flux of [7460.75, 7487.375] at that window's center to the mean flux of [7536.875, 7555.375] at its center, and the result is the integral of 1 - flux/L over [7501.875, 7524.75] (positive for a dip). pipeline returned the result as 2.5 angstrom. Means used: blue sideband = 1.06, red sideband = 1.15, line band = 0.985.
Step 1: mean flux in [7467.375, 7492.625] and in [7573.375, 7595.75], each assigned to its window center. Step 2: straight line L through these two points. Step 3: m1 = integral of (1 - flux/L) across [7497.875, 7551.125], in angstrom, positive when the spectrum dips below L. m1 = 1.9 angstrom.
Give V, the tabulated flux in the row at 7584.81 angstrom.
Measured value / 1.17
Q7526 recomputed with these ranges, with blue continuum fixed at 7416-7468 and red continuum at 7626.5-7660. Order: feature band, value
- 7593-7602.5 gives 0.16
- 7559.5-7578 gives 0.02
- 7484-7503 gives -0.04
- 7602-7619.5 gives 0.00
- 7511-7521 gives 0.10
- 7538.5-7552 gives -0.07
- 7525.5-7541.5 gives 0.01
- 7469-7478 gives 0.05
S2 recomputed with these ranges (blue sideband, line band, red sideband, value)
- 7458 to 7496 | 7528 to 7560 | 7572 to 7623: -0.53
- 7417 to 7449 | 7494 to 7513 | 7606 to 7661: 0.67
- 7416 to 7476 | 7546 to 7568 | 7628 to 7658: 0.08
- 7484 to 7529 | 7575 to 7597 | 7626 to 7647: 0.07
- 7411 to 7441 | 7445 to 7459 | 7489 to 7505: 0.01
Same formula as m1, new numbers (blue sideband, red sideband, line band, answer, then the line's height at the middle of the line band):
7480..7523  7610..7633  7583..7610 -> 2.13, 1.16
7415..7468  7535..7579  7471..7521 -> 1.16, 1.06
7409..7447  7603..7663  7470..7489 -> -0.20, 1.05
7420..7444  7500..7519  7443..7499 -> -3.33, 1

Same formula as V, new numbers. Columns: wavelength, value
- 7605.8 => 1.09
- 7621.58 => 1.2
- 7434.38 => 0.962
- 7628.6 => 1.23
